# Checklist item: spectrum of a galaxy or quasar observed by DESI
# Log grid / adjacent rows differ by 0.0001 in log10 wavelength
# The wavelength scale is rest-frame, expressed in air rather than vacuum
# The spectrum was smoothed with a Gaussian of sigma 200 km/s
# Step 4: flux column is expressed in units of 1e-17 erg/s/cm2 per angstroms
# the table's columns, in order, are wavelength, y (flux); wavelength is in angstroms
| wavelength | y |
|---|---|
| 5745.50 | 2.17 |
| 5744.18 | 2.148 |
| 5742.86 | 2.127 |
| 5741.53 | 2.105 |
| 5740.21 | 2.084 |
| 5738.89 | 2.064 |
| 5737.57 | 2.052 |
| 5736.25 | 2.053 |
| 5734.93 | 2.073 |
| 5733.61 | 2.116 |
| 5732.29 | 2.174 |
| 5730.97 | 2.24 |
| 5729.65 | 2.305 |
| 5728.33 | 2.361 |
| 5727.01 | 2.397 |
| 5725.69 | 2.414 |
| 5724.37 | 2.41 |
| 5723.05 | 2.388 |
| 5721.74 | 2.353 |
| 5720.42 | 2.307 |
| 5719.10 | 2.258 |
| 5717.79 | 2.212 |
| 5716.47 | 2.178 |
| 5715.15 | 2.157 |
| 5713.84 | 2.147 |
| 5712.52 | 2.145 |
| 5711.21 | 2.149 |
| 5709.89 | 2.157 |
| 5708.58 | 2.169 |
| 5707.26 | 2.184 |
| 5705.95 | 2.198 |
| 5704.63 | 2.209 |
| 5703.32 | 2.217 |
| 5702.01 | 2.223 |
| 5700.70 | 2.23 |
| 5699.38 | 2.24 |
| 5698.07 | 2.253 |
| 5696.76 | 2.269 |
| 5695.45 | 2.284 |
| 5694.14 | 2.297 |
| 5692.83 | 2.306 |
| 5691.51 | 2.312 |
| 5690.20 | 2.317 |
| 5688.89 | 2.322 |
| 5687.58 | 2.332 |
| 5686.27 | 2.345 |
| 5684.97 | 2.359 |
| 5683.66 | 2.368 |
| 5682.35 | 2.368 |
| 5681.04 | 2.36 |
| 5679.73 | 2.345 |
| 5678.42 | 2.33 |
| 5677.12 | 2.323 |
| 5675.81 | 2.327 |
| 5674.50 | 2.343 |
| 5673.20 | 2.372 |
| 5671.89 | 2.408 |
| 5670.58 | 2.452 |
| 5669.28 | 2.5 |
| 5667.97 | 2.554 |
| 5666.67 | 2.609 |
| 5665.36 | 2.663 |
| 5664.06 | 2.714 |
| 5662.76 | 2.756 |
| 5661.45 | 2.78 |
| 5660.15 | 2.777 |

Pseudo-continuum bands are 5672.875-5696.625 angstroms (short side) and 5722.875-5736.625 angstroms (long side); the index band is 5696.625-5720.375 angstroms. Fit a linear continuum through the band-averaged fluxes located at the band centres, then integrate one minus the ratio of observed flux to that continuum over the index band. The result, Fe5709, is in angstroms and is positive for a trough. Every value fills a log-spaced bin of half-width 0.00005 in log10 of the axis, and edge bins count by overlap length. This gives 1.0 angstroms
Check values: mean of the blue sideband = 2.33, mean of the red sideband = 2.27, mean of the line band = 2.2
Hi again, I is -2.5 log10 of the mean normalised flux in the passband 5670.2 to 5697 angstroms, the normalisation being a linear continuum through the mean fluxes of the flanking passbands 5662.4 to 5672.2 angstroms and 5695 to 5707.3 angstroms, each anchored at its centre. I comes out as 0.03 mag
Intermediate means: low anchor 2.58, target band 2.34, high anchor 2.23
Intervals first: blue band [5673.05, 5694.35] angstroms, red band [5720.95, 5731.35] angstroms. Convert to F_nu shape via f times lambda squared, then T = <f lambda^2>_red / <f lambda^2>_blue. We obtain 1.0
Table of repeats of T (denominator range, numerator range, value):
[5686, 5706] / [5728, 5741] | 0.96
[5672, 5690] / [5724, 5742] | 0.95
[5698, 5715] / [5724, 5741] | 1.02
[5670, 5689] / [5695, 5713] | 0.95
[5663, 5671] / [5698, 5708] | 0.86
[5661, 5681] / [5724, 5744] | 0.90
